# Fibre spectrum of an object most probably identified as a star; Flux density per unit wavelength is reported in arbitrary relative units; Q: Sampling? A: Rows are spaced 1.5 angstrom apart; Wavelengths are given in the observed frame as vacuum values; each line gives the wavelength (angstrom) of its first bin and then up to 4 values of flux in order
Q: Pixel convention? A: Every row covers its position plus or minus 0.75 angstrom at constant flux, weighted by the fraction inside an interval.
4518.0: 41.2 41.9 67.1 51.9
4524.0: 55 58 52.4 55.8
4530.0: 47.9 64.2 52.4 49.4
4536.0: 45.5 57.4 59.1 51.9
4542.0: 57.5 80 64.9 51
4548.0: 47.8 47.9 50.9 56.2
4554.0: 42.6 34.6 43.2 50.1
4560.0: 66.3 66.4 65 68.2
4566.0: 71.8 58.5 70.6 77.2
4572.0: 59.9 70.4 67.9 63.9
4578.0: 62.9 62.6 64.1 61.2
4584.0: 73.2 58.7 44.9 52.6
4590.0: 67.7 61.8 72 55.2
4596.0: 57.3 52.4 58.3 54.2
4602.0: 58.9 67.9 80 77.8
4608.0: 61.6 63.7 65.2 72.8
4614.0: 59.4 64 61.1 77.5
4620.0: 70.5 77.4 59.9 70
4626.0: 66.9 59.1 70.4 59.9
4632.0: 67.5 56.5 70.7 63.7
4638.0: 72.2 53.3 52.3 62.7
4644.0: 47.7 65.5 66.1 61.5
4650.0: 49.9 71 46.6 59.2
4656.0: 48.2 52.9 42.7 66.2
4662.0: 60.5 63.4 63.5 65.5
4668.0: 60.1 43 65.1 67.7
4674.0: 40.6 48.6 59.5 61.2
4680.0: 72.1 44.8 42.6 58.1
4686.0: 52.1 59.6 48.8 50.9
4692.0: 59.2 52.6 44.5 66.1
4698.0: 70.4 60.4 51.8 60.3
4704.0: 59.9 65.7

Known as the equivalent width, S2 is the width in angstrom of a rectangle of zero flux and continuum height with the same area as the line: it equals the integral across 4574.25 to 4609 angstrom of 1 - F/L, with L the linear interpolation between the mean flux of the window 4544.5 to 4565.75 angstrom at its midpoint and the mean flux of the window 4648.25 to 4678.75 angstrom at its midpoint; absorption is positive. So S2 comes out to -4.7 angstrom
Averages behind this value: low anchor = 54.2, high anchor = 56.9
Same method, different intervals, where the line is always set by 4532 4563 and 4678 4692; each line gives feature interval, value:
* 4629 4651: -2.7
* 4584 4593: -0.9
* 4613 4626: -3.2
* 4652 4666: -0.5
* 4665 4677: -0.4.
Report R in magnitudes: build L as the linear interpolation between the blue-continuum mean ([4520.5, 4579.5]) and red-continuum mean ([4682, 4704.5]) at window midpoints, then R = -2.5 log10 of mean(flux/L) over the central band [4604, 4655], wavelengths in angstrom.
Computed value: -0.14 mag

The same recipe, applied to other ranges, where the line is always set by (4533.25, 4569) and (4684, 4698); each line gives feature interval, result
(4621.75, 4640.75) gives -0.15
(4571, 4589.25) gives -0.11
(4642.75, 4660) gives -0.01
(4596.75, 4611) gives -0.15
